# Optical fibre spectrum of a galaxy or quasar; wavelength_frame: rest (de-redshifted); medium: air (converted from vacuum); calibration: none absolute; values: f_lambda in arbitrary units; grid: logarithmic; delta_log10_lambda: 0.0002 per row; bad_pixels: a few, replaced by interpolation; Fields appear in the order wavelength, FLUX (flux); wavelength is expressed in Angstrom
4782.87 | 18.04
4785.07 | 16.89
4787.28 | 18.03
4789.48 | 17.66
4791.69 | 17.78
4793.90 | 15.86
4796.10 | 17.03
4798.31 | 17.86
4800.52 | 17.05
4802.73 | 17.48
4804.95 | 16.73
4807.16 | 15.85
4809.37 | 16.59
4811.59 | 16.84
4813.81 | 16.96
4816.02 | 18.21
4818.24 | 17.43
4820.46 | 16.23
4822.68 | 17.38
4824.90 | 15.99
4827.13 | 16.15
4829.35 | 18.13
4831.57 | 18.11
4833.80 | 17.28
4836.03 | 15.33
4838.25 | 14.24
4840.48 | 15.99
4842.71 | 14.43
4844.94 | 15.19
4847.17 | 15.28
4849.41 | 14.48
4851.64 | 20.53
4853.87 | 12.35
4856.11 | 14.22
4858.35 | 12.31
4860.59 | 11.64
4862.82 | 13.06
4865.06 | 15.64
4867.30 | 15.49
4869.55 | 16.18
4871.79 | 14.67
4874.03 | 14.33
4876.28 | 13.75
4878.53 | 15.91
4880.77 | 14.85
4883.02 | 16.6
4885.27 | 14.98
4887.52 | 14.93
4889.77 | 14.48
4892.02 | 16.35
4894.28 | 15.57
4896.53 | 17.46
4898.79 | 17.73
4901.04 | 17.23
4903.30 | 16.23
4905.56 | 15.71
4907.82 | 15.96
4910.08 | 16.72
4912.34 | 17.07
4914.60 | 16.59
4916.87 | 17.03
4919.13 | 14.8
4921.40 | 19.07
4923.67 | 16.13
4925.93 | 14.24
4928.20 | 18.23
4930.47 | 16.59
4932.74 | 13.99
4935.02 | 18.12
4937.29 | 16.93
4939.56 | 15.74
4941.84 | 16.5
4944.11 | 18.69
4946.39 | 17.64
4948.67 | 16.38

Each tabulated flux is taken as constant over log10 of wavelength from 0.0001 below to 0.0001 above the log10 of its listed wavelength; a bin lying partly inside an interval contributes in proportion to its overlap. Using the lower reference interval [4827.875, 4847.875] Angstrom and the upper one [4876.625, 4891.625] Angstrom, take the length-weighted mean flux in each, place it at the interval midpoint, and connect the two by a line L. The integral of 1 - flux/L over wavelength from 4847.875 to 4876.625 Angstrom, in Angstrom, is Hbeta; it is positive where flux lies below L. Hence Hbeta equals 2.0 Angstrom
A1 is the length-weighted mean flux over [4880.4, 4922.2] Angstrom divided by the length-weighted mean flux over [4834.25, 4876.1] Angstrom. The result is 1.1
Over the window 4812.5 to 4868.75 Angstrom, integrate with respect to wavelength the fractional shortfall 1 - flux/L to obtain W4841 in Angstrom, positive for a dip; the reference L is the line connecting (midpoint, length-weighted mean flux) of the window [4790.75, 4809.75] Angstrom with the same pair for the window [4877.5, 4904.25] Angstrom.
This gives 2.9 Angstrom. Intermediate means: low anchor 16.9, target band 15.7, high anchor 16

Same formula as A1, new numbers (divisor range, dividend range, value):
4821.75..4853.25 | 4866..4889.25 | 0.93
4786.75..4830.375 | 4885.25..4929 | 0.96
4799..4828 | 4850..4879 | 0.87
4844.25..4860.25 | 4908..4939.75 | 1.12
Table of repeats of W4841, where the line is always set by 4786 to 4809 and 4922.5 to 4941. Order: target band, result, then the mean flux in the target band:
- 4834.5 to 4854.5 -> 1.6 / 15.4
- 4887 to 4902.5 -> 0.2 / 16.3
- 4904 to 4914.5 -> 0.0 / 16.4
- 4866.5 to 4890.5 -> 2.1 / 15.1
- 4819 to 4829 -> 0.2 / 16.6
